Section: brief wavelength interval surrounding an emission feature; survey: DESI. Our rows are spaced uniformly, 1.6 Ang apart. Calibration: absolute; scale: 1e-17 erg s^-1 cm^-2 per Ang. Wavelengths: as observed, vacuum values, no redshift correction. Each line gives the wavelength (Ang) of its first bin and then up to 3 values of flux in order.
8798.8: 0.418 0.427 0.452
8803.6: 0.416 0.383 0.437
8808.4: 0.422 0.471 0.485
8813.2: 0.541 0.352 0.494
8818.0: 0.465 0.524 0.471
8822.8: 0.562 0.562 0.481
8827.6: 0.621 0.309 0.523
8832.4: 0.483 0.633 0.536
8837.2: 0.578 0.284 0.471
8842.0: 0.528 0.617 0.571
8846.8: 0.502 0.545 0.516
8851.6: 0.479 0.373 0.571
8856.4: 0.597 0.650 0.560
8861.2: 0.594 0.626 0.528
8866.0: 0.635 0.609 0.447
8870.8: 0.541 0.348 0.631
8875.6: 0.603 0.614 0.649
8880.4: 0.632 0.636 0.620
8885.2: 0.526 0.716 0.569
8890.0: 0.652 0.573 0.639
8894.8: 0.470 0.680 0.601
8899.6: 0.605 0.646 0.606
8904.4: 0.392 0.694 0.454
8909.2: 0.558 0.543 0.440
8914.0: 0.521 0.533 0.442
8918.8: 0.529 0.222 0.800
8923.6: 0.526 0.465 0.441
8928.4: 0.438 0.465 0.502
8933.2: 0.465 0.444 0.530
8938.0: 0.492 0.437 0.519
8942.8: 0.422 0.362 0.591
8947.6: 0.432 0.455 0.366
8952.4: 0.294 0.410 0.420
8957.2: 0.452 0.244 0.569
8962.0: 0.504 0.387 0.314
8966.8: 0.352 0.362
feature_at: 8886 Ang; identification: Mg II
